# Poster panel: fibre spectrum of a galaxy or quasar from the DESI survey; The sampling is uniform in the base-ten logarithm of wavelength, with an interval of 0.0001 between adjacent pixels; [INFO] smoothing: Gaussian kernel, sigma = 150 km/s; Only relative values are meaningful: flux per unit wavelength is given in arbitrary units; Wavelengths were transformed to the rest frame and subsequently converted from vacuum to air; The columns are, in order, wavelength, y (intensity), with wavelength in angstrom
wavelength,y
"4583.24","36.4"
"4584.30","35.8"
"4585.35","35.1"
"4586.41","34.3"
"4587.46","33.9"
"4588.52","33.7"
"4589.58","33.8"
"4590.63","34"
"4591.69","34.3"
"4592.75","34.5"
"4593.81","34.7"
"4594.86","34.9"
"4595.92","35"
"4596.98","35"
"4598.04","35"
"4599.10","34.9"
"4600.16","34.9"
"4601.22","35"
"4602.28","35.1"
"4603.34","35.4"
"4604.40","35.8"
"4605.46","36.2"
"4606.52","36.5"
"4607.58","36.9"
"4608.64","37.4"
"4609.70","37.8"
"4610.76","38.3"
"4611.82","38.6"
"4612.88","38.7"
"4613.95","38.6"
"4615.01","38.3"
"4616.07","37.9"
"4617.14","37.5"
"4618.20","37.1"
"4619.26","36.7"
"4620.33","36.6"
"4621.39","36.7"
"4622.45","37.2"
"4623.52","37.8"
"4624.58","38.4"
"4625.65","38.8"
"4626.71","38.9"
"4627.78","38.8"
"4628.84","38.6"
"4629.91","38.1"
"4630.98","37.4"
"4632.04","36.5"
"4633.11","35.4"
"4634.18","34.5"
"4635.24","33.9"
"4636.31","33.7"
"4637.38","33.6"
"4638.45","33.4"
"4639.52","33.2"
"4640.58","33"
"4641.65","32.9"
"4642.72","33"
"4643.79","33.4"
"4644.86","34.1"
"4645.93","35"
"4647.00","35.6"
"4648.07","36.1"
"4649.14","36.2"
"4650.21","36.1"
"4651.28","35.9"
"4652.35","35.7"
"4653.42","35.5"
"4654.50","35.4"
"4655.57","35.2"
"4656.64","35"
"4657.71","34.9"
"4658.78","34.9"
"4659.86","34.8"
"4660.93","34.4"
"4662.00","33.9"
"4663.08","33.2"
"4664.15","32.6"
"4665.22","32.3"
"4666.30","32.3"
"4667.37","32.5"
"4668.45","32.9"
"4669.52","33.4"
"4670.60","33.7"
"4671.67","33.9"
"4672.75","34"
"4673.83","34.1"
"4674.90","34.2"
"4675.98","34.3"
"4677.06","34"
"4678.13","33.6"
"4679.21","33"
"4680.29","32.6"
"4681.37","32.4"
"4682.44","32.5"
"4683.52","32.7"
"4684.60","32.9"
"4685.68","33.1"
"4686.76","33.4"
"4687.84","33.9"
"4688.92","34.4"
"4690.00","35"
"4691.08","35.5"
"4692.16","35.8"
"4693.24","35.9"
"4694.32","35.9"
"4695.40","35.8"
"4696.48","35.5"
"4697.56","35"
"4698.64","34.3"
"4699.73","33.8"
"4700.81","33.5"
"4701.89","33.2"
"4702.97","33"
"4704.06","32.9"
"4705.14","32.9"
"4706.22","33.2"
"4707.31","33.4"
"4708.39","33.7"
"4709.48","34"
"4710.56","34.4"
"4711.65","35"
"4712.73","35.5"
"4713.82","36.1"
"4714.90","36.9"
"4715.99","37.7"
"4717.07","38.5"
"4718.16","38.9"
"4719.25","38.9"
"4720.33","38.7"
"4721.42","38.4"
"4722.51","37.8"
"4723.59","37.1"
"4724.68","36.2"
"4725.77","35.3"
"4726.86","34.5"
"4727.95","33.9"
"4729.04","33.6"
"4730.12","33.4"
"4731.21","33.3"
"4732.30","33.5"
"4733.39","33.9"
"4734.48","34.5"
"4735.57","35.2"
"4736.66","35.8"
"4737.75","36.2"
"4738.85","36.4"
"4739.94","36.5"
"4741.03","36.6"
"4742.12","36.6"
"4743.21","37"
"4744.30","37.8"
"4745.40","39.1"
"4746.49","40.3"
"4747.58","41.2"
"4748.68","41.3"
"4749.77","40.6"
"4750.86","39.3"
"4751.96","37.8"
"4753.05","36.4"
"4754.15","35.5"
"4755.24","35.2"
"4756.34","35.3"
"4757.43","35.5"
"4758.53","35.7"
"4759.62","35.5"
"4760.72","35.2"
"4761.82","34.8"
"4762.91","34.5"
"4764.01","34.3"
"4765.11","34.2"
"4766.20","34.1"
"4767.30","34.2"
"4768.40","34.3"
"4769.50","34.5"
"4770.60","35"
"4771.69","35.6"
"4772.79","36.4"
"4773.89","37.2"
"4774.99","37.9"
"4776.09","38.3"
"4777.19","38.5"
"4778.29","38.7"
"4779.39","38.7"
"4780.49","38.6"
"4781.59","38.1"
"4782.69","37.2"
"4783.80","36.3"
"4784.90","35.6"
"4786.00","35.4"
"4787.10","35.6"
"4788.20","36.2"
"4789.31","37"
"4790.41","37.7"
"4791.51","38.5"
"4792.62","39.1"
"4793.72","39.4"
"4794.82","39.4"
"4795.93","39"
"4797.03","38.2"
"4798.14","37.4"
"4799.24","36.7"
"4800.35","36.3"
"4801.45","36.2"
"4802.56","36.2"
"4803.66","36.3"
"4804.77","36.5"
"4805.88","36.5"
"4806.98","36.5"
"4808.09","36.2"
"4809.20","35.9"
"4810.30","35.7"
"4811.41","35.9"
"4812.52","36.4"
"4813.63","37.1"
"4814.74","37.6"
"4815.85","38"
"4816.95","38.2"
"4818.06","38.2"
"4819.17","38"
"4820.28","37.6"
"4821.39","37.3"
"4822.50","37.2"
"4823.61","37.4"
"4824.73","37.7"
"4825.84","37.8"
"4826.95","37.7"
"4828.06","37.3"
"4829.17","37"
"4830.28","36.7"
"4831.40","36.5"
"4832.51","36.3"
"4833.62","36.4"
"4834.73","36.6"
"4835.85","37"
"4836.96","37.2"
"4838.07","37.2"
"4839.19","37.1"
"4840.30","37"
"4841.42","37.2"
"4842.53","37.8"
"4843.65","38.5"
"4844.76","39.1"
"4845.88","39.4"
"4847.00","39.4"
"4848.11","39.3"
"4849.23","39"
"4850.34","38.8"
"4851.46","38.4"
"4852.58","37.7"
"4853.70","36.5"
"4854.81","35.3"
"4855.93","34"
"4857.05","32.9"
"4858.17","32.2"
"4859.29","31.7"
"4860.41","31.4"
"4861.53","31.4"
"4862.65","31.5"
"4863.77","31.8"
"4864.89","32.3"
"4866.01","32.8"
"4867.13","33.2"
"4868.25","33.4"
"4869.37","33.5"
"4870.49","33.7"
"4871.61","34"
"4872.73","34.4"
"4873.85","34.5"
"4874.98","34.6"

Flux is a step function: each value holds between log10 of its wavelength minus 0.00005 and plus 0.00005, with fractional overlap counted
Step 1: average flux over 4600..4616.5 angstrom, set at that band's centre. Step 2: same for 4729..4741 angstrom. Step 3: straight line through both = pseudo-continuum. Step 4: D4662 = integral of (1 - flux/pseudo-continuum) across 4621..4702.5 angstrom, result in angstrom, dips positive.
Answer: 3.24 angstrom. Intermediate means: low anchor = 37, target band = 34.7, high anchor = 34.9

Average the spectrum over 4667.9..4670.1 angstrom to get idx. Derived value 33.1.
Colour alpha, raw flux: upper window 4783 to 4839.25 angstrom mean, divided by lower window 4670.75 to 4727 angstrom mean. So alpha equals 1.1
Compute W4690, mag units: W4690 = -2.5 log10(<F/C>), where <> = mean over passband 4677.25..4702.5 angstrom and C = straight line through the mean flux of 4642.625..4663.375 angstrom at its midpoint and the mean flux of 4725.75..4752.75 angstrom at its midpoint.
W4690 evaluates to 0.05 mag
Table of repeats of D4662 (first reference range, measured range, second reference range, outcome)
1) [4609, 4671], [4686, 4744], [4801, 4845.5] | 1.5 angstrom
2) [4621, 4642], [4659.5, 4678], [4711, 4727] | 1.5 angstrom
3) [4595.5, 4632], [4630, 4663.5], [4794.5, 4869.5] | 2.0 angstrom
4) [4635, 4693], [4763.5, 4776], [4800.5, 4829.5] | 0.3 angstrom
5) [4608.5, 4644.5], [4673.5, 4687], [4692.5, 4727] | 1.0 angstrom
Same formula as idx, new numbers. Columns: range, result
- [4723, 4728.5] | 35.4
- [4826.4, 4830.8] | 37.2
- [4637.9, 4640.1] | 33.4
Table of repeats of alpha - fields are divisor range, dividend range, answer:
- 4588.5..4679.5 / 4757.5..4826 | 1.04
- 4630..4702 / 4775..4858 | 1.09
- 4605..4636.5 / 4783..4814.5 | 0.99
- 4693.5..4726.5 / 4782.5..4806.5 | 1.05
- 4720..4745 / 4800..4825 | 1.03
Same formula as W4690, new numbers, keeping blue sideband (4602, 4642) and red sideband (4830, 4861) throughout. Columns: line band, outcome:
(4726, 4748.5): 0.02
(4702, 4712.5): 0.09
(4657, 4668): 0.09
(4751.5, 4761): 0.03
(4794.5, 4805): -0.02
